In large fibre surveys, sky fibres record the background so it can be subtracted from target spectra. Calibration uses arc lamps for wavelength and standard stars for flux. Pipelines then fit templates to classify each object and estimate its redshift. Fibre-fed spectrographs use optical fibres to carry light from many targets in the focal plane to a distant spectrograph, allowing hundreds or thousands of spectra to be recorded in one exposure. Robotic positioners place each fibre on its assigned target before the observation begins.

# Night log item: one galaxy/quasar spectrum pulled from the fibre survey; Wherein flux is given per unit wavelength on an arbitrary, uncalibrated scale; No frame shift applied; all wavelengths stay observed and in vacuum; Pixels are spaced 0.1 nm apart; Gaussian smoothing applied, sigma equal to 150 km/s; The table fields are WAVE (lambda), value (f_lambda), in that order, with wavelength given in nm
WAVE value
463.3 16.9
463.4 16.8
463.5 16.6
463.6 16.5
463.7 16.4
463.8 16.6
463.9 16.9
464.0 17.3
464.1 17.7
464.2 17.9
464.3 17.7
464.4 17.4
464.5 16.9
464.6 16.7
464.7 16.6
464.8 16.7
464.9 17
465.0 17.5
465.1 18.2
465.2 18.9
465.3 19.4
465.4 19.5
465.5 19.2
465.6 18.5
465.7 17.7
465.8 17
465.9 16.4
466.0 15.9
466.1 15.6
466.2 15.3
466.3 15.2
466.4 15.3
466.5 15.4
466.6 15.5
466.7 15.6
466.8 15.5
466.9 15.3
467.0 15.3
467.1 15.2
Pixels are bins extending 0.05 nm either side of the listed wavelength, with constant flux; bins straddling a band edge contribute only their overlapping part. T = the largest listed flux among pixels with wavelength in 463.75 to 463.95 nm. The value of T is 16.9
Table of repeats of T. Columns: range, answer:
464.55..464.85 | 16.7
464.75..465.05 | 17.5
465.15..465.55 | 19.5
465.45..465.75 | 19.2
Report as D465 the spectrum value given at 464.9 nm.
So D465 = 17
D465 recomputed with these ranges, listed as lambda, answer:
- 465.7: 17.7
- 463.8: 16.6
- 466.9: 15.3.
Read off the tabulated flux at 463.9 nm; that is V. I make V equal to 16.9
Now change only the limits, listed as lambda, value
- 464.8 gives 16.7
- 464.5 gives 16.9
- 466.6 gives 15.5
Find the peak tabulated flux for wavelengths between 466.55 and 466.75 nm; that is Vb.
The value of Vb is 15.6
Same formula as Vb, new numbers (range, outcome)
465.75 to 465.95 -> 17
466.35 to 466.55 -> 15.4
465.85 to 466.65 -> 16.4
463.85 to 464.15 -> 17.7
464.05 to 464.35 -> 17.9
